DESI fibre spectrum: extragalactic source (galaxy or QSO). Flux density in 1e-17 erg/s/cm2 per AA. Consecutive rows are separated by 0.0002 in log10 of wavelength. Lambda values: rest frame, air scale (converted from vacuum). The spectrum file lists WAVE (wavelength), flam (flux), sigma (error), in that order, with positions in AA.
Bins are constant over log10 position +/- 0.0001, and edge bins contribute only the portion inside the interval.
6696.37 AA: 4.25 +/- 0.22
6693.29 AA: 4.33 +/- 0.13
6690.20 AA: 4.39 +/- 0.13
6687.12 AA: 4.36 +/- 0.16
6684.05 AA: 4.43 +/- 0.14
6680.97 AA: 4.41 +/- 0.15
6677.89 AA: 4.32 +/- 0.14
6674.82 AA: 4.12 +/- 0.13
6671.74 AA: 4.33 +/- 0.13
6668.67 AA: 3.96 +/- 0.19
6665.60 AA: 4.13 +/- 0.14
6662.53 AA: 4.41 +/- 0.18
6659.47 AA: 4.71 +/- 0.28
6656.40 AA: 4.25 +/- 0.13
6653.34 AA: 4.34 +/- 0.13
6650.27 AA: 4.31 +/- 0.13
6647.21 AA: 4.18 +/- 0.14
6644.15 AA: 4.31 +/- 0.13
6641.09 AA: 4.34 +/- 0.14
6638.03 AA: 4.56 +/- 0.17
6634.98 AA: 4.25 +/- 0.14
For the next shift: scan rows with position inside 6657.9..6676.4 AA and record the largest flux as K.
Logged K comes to 4.71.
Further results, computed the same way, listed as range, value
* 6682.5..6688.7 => 4.43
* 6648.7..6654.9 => 4.34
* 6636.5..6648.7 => 4.56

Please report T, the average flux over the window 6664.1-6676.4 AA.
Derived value 4.14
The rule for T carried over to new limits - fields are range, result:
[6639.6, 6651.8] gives 4.29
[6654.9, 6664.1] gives 4.46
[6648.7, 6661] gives 4.4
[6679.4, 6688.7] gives 4.4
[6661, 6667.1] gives 4.27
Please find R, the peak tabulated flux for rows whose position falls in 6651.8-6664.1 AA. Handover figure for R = 4.71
